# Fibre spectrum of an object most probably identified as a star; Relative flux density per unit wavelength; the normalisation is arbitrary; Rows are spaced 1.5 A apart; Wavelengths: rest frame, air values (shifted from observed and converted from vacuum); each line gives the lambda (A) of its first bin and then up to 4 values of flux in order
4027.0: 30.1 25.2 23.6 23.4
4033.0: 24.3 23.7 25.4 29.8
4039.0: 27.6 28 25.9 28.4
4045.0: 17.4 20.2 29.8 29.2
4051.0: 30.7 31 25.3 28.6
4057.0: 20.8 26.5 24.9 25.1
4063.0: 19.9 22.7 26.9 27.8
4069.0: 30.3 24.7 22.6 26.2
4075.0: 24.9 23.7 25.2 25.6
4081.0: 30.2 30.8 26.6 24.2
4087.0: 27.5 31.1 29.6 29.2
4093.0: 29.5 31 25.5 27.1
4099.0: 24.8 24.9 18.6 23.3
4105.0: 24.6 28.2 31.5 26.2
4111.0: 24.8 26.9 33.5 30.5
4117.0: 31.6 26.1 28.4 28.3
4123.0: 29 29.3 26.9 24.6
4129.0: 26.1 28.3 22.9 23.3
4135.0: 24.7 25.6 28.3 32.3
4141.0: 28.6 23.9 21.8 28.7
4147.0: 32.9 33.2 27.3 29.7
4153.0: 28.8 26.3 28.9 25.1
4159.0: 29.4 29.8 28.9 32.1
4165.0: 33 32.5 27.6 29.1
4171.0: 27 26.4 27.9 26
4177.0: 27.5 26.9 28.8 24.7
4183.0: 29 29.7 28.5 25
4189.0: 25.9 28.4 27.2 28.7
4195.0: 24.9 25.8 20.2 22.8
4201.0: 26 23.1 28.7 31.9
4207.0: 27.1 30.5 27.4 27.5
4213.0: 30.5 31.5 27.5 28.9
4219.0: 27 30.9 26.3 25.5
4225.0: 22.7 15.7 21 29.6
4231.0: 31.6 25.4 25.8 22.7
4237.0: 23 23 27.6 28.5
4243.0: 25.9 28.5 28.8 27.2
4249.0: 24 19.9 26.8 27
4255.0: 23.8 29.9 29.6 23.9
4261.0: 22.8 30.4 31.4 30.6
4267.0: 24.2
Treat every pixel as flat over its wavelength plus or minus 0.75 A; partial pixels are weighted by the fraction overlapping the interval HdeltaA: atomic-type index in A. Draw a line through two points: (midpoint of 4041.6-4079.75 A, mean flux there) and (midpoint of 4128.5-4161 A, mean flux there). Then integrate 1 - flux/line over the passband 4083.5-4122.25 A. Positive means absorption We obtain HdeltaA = -1.3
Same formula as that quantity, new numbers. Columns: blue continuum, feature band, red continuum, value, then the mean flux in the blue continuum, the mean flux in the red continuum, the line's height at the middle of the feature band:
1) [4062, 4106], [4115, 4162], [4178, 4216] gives -1.9 A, 26.2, 27.2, 26.7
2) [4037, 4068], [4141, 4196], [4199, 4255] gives -3.8 A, 26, 26.4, 26.3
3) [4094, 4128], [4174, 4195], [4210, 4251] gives -0.6 A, 27.2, 26.2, 26.6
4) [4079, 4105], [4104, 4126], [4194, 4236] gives -1.2 A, 27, 26.4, 26.9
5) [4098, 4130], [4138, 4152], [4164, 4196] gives -0.6 A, 27.1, 27.9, 27.4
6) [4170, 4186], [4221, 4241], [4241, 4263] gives 1.5 A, 27.5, 26.4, 26.7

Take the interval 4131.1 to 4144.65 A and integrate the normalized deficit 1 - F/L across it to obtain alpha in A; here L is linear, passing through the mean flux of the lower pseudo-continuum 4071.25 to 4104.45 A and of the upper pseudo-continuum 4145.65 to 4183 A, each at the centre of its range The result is 1.1 A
